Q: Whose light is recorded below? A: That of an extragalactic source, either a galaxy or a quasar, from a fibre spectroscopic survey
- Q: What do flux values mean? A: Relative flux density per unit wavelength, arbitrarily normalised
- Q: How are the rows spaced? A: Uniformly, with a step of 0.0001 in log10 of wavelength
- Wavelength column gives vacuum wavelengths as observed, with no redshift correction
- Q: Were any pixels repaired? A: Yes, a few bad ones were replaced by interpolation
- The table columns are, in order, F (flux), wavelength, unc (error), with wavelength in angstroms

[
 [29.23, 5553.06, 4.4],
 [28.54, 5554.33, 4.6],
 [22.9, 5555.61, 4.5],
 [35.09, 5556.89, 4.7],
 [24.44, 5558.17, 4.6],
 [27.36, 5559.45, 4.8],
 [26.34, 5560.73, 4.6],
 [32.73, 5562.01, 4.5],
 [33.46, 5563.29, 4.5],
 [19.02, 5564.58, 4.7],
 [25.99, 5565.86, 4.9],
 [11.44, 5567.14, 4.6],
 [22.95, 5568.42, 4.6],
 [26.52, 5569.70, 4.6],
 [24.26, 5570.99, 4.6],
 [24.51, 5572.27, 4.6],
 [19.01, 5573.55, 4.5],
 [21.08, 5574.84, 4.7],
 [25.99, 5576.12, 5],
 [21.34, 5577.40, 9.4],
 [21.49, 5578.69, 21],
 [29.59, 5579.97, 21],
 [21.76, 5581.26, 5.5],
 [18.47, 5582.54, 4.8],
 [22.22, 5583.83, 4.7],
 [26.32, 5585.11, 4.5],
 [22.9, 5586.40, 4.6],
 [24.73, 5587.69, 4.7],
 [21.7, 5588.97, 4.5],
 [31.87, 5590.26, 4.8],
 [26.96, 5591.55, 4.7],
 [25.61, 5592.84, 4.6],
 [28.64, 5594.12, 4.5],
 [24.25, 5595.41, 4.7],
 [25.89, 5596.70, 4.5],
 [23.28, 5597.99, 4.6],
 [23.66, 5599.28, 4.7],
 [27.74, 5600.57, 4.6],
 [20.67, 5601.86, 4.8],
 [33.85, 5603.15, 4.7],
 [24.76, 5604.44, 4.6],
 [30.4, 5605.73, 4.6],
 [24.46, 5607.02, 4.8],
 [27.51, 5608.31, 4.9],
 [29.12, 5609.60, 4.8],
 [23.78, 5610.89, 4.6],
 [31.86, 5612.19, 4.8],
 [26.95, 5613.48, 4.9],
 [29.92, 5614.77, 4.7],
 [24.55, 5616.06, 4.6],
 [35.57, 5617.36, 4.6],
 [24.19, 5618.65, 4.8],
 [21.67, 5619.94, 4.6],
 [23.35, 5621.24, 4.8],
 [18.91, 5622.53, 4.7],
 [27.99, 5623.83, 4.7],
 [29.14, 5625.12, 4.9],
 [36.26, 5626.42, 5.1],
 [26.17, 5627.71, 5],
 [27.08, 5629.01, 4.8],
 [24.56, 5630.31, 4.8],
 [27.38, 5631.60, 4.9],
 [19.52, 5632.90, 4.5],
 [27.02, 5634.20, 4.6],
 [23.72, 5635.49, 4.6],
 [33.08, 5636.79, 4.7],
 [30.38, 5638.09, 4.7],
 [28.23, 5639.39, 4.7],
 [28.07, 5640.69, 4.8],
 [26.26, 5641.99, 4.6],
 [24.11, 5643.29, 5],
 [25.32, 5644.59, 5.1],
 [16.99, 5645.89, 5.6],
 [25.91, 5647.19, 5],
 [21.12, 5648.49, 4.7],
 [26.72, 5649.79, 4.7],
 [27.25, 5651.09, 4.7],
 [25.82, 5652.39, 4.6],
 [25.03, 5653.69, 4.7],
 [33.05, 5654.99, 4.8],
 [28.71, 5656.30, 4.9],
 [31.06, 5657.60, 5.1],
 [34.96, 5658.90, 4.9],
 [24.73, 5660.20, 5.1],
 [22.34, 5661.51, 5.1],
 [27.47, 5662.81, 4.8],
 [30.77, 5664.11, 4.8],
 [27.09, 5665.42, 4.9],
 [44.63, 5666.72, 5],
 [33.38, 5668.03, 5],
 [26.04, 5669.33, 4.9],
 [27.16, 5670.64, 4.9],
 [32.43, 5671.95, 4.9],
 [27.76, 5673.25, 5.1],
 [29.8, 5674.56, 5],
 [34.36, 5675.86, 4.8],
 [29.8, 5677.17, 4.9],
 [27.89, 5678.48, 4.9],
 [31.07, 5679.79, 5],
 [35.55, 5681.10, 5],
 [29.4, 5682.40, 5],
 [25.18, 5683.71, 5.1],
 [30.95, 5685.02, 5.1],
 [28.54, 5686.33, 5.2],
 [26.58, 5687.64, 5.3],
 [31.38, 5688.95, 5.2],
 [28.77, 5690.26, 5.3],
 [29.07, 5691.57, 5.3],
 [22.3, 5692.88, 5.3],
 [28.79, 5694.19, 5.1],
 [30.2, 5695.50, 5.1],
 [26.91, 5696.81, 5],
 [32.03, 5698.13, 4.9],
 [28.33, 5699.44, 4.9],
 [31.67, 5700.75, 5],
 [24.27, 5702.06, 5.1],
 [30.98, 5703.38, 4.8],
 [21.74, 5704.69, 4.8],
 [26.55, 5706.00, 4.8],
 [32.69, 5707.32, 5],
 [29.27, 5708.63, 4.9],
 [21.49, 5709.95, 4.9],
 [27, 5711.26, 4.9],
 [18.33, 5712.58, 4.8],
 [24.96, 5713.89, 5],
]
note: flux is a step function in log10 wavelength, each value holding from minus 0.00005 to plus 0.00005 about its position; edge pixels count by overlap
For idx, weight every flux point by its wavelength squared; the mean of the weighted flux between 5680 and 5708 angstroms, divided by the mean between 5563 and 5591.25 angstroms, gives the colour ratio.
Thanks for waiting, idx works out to 1.3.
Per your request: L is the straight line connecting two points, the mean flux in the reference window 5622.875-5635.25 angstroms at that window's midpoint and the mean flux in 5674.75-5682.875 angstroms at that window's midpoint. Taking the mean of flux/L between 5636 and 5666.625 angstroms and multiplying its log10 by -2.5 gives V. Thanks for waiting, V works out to 0.06 mag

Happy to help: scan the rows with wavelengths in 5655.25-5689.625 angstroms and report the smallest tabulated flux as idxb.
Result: 22.34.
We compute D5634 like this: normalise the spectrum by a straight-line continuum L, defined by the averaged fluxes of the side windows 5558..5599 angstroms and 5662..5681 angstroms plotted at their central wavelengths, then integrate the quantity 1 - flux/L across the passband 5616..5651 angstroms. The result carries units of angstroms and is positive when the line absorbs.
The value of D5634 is 2.5 angstroms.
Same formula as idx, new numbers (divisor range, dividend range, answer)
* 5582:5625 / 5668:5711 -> 1.14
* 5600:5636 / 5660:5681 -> 1.15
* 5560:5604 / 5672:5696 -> 1.24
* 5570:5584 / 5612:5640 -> 1.21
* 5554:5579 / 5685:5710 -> 1.20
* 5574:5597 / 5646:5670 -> 1.19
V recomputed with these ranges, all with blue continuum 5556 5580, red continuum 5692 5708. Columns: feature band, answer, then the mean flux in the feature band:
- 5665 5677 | -0.15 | 31.4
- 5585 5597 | -0.02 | 25.9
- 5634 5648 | 0.02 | 26.2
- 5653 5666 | -0.06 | 28.5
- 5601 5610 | -0.06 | 27.2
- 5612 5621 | -0.06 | 27.4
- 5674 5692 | -0.09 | 29.9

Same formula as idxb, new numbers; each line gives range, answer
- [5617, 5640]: 18.91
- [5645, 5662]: 16.99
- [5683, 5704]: 22.3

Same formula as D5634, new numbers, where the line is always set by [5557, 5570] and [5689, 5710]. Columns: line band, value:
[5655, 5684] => -2.84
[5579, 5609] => 0.59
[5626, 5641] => -0.39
